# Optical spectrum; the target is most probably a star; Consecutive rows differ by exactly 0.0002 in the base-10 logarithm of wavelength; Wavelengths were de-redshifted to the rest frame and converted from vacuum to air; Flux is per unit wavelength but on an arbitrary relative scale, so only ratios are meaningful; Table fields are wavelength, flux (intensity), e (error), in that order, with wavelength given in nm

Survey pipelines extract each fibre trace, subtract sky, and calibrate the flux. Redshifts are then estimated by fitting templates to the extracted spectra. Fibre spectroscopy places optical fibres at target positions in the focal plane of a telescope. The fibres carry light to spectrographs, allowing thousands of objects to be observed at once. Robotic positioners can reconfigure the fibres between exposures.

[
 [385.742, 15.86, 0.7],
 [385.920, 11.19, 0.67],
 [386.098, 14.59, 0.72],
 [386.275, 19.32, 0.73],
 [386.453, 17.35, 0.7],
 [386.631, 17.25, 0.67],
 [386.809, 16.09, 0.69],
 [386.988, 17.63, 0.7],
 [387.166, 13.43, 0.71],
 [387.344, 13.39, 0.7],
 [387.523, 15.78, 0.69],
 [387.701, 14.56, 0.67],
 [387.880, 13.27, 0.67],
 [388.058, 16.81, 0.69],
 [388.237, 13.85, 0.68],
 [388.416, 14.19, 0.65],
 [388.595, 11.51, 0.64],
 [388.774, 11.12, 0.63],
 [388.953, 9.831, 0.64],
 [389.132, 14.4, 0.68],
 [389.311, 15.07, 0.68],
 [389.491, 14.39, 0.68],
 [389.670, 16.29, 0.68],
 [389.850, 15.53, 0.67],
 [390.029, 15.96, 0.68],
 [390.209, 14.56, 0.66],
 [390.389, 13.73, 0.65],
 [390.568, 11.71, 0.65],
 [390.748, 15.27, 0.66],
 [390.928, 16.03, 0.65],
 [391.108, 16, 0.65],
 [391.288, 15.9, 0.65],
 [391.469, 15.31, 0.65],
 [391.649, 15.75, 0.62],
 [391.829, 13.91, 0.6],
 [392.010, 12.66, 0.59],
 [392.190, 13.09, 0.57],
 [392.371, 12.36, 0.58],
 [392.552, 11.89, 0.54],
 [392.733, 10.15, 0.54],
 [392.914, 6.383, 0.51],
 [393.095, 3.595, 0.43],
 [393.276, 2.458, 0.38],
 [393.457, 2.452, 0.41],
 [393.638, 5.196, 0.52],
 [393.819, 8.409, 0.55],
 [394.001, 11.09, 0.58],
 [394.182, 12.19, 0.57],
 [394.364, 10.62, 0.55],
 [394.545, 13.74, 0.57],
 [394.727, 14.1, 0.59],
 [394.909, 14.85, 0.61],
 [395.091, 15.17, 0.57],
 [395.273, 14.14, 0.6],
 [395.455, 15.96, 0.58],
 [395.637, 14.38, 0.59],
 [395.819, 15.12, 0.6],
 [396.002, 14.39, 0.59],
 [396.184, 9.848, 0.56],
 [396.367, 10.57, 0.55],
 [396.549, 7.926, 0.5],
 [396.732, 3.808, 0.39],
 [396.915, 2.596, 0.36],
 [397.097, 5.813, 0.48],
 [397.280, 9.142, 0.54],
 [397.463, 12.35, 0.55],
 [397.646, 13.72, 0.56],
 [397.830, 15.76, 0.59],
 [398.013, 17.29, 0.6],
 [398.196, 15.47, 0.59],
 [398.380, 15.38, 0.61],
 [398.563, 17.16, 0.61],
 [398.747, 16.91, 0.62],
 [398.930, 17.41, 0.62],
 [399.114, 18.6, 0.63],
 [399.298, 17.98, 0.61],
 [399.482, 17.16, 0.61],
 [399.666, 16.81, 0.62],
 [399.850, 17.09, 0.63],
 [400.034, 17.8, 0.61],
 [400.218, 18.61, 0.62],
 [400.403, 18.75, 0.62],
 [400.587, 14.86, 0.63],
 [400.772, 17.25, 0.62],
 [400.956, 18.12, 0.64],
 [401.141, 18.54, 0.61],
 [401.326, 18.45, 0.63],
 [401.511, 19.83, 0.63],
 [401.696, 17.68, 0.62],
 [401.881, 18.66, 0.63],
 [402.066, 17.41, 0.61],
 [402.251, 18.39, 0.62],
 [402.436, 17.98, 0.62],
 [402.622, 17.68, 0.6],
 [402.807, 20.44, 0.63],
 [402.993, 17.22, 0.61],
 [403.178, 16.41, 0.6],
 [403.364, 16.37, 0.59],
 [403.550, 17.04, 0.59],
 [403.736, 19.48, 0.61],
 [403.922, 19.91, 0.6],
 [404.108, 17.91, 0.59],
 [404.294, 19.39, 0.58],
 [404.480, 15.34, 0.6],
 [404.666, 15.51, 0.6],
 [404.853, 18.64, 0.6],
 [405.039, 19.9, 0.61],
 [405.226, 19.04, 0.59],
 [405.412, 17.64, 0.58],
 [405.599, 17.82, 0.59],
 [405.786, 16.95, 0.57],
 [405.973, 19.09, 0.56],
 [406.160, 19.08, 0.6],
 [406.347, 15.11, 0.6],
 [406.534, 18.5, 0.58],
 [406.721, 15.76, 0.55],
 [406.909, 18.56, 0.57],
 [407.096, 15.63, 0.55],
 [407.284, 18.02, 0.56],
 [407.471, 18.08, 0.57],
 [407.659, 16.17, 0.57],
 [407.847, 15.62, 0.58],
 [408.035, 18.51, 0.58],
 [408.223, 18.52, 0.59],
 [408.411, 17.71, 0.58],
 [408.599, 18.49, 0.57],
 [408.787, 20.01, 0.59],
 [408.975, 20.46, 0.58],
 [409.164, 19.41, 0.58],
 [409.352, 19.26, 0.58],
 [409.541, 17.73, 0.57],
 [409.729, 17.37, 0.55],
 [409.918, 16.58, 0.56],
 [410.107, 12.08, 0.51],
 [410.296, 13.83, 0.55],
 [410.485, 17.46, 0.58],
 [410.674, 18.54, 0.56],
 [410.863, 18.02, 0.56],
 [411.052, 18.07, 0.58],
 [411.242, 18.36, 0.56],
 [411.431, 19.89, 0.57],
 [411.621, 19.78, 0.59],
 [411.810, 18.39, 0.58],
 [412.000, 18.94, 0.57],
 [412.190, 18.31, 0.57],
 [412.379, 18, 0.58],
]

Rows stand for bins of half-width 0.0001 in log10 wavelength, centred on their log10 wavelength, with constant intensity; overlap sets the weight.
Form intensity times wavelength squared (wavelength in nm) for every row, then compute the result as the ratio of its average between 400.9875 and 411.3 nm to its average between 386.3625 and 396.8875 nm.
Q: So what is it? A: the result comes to 1.5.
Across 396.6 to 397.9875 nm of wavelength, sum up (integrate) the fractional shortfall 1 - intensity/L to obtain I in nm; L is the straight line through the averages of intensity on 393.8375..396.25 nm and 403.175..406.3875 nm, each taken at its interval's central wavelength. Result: 0.49 nm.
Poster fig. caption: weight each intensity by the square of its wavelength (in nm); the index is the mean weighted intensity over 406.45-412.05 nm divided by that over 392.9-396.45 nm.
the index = 1.8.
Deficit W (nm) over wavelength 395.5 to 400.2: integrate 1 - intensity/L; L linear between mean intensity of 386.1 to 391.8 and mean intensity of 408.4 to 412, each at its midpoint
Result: 0.72 nm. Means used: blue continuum 14.9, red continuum 18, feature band 13.7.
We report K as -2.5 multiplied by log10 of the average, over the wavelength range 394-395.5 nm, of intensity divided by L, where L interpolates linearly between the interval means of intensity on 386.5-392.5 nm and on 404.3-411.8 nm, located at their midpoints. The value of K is 0.133 mag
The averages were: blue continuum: 14.4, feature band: 13.6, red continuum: 17.7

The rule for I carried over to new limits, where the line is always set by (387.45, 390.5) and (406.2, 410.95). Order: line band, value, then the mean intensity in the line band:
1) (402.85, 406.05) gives -0.22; 17.9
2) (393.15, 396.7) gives 0.98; 11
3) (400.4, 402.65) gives -0.23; 17.9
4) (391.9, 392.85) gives 0.18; 11.9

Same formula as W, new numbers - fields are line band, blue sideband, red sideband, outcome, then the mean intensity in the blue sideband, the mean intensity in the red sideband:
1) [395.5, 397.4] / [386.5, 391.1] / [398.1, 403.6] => 0.79 nm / 14.5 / 17.6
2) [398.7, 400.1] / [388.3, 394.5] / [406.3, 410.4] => -0.28 nm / 12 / 17.4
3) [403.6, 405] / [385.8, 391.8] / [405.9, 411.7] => -0.08 nm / 14.8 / 17.7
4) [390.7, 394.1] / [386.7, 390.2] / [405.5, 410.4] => 0.93 nm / 14.4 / 17.5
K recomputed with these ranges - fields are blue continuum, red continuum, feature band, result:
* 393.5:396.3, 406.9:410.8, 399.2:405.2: -0.19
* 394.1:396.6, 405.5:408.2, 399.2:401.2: -0.17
